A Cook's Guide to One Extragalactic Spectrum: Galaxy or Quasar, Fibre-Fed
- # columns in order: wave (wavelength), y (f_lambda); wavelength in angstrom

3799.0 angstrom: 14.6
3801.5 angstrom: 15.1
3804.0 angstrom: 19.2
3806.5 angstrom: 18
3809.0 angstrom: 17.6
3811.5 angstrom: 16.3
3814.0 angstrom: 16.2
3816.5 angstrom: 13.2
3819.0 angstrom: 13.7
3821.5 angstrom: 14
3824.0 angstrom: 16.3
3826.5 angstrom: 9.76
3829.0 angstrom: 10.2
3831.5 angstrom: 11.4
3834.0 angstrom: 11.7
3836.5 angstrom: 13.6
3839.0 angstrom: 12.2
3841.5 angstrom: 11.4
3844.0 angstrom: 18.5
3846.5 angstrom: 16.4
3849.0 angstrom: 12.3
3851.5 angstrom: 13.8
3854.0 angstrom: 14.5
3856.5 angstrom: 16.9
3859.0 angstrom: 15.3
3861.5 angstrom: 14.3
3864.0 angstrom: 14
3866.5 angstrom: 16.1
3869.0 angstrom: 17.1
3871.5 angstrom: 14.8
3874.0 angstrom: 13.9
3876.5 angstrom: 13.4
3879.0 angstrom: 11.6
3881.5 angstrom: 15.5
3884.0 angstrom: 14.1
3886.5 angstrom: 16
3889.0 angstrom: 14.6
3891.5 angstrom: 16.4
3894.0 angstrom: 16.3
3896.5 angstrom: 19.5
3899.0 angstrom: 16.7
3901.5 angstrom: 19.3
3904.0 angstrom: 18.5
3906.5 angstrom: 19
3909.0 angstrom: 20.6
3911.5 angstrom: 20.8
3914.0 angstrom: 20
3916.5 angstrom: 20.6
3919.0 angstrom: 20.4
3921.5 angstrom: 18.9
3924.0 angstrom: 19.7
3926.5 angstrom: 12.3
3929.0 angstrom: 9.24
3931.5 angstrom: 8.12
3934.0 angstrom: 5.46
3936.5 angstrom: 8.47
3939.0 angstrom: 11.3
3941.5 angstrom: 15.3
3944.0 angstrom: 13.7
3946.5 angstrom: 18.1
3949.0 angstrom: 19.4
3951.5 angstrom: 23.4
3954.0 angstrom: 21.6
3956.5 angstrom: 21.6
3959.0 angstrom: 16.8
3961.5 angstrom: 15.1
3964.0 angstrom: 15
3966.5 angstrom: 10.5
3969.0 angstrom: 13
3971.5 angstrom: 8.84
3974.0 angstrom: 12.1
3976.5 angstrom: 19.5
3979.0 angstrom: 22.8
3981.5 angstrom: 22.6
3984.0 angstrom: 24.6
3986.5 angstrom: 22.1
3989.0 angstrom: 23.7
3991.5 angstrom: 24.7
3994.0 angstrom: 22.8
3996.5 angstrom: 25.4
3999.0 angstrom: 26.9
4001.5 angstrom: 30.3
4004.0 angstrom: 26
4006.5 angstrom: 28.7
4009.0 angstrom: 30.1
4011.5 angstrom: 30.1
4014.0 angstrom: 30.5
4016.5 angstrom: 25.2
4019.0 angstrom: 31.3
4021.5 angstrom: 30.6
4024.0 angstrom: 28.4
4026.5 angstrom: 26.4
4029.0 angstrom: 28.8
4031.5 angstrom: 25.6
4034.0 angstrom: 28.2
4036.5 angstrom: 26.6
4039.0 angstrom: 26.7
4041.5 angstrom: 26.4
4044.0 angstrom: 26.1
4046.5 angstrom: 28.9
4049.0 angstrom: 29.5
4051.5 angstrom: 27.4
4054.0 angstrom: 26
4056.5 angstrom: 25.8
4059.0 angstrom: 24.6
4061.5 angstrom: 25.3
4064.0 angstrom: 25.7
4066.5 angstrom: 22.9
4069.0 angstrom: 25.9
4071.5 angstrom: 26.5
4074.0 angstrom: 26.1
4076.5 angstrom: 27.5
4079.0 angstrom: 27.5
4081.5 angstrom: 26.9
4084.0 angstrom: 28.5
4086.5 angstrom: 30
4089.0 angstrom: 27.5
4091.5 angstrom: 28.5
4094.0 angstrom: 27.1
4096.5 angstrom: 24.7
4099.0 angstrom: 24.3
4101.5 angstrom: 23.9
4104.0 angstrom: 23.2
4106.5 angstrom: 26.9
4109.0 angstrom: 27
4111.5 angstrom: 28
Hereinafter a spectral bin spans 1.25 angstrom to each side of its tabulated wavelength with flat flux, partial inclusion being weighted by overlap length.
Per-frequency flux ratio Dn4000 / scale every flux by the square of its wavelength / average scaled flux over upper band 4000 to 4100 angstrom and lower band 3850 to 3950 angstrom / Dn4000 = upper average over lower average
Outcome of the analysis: 1.9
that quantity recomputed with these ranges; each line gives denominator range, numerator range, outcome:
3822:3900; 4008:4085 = 2.07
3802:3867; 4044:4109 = 2.06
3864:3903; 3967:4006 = 1.46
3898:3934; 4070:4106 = 1.70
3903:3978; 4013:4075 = 1.79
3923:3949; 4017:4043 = 2.34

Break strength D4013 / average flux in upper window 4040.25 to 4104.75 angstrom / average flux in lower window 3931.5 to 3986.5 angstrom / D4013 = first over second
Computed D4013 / 1.64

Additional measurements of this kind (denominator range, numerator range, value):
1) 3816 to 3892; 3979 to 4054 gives 1.92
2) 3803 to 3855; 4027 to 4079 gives 1.86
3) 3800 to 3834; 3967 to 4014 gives 1.58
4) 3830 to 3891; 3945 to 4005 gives 1.41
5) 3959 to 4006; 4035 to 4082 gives 1.30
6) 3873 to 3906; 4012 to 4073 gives 1.70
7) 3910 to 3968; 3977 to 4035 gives 1.68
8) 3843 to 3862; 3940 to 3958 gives 1.24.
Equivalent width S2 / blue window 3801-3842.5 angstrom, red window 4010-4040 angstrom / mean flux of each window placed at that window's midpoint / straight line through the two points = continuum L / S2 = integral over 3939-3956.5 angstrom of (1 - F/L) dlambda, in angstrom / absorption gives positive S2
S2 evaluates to 3.5 angstrom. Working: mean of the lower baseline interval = 14.1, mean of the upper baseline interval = 28.2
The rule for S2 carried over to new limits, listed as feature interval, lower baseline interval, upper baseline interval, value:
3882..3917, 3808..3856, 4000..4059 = 1.5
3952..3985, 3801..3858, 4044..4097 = 6.5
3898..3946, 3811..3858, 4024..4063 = 8.3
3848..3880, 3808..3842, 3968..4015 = 2.5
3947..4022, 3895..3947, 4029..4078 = -4.1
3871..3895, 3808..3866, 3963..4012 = 2.7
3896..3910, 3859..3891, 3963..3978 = -4.5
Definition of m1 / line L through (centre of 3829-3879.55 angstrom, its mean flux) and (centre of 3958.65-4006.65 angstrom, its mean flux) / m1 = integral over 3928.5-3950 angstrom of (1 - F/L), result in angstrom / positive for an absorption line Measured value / 7.3 angstrom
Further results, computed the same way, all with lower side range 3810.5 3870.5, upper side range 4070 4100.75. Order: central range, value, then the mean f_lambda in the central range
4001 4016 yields -3.95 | 29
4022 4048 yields -3.16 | 27.3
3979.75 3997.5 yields -1.39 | 23.7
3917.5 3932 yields 2.57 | 15.2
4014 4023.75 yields -2.33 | 29.2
